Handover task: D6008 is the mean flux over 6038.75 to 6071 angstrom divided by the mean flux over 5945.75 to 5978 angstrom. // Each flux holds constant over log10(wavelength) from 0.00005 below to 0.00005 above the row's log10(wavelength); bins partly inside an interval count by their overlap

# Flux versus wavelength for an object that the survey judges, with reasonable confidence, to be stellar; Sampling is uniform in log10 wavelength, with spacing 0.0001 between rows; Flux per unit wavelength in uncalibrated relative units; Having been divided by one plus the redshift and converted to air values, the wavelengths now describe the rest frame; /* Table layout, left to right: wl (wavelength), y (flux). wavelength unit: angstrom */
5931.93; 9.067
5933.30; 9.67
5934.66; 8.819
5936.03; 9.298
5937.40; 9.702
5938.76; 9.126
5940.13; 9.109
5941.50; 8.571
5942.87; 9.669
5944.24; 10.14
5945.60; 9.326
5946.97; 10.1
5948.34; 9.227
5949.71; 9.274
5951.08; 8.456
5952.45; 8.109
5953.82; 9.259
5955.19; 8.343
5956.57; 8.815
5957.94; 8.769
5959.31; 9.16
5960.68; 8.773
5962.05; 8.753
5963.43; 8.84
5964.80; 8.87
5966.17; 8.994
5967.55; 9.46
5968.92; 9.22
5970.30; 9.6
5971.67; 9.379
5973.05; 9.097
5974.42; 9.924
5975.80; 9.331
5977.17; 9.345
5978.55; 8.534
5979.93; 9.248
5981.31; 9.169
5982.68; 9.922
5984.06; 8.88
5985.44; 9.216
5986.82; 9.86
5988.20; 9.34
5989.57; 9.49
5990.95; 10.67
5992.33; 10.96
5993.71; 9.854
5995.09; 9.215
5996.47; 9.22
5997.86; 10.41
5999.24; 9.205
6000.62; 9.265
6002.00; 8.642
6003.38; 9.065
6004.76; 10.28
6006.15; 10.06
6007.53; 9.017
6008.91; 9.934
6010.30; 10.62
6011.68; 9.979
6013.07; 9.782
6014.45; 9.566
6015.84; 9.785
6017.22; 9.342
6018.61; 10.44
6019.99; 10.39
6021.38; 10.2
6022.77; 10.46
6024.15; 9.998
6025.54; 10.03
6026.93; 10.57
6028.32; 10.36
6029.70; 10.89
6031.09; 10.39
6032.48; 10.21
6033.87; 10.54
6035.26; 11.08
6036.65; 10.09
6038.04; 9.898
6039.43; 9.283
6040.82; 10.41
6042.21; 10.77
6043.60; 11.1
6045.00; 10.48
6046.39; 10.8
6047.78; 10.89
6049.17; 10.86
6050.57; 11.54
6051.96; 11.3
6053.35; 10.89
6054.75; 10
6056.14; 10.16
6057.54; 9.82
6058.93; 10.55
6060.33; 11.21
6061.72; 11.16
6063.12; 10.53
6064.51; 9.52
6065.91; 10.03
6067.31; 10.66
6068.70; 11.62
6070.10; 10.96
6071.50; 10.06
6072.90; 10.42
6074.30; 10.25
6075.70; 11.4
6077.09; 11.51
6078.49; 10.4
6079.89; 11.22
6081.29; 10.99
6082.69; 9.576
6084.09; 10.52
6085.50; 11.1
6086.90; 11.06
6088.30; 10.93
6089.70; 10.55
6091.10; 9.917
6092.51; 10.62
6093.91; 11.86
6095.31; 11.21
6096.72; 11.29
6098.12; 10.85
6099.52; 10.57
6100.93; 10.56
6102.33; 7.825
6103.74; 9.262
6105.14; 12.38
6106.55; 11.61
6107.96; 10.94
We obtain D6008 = 1.17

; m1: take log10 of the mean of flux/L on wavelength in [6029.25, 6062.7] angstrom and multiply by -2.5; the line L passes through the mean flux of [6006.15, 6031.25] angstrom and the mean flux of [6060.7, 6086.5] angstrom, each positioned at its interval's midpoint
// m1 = -0.02 mag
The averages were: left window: 10.1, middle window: 10.6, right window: 10.7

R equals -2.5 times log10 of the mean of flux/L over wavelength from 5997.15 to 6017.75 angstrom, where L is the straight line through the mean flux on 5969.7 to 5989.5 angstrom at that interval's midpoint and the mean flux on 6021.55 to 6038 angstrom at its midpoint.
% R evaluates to 0.03 mag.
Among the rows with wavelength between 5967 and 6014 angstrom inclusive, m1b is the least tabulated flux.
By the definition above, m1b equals 8.534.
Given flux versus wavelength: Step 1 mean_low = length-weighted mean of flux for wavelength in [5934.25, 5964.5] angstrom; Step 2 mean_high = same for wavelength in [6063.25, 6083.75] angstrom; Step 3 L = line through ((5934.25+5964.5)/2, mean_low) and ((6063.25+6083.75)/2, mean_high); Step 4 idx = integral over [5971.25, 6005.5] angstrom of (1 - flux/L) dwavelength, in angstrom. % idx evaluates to 0.2 angstrom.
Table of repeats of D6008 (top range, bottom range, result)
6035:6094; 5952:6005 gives 1.14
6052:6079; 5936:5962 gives 1.16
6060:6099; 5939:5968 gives 1.19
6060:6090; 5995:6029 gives 1.09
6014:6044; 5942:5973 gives 1.13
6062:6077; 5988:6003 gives 1.10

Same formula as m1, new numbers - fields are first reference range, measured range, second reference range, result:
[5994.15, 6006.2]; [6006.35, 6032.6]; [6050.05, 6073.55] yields -0.031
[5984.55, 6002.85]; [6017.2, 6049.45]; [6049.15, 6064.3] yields -0.012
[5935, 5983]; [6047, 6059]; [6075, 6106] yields -0.042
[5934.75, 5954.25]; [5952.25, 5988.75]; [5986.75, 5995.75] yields 0.057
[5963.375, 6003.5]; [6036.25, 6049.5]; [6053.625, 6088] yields -0.023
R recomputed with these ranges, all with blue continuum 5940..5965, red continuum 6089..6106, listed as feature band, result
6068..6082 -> -0.06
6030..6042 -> -0.04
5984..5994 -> -0.05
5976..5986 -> 0.02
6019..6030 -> -0.06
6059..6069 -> -0.04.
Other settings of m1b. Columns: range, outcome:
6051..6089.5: 9.52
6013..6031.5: 9.342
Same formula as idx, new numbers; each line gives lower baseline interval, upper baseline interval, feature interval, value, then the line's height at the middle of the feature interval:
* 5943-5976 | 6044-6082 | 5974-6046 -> 0.1 angstrom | 9.91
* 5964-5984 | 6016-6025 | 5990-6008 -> 0.1 angstrom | 9.73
